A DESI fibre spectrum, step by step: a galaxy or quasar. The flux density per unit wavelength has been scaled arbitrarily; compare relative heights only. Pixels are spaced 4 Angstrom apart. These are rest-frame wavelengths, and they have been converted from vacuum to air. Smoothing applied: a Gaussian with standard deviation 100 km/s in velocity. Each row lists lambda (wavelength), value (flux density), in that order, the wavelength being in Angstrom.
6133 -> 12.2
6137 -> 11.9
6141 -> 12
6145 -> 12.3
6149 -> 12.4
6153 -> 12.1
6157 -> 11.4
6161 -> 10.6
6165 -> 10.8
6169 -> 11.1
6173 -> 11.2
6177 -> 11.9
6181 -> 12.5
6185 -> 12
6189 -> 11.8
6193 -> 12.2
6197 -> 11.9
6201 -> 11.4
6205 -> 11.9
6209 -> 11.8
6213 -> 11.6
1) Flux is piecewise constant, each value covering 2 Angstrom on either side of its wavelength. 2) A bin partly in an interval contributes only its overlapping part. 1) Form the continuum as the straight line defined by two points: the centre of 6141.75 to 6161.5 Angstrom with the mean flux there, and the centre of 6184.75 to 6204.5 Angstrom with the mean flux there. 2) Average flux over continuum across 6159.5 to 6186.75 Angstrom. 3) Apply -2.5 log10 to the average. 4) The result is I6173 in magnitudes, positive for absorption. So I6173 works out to 0.04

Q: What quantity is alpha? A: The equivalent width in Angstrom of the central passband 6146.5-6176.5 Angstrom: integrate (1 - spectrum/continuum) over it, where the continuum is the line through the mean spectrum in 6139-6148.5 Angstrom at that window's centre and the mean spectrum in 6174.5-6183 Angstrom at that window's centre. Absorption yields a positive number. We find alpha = 1.9 Angstrom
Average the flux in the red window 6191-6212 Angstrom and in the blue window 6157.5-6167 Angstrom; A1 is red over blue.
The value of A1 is 1.1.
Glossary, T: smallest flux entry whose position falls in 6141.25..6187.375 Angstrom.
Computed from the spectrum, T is 10.6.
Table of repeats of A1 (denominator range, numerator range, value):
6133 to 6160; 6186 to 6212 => 0.99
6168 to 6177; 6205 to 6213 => 1.04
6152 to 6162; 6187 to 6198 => 1.05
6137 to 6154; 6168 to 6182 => 0.96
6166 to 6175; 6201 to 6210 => 1.06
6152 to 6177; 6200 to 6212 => 1.04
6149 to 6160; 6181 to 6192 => 1.02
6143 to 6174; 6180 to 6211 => 1.04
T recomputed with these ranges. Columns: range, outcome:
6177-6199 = 11.8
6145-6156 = 12.1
